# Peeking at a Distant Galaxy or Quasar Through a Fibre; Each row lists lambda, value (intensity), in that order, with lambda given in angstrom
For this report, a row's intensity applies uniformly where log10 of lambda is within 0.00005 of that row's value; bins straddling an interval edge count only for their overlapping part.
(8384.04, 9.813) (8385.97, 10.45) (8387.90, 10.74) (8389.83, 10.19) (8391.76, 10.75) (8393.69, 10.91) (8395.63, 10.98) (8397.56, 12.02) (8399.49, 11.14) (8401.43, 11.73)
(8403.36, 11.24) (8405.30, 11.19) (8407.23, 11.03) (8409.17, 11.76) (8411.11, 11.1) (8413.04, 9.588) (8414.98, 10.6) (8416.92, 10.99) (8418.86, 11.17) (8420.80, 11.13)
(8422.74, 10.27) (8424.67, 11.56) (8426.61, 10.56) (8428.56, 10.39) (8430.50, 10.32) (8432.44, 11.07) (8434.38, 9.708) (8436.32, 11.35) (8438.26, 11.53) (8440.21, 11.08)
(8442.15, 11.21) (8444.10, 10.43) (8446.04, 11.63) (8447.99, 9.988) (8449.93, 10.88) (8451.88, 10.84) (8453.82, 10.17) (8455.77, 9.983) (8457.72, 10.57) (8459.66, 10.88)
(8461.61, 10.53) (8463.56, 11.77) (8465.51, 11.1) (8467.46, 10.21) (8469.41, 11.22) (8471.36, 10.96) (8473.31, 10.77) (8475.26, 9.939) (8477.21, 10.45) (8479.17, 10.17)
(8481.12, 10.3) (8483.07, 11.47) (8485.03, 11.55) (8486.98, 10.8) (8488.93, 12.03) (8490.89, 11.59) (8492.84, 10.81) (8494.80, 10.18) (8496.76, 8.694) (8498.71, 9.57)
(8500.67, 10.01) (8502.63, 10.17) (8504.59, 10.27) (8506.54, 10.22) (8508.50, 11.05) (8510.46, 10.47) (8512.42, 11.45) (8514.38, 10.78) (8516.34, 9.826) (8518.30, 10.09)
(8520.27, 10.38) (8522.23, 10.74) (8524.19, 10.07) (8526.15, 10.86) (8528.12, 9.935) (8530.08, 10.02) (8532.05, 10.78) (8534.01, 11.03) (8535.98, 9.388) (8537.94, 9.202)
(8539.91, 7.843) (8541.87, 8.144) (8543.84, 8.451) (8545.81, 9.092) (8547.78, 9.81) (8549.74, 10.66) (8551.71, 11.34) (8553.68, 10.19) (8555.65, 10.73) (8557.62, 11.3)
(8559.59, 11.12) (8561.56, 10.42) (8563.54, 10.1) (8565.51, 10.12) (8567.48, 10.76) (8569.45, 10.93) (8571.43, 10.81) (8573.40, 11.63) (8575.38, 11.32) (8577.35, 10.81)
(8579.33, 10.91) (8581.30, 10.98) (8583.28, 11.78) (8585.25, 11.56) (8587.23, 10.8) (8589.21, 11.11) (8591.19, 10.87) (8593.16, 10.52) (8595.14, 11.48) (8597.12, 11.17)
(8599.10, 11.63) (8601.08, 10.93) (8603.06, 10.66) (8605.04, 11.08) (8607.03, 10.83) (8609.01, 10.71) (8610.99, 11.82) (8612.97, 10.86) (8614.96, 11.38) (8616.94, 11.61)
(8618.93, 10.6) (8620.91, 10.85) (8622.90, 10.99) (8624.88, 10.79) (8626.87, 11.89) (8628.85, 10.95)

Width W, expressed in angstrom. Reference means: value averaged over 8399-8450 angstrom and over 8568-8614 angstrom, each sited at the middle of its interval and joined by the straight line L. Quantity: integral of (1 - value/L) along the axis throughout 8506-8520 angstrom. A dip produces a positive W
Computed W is 0.6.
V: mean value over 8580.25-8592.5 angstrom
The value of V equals 11.2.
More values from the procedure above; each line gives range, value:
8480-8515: 10.6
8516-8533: 10.3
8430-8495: 10.8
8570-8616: 11.1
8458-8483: 10.7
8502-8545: 10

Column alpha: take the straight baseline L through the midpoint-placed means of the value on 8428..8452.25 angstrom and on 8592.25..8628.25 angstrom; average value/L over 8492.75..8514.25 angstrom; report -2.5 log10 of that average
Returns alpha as 0.07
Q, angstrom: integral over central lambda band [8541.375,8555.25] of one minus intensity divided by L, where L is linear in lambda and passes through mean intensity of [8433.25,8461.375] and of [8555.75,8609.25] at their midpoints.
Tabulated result 1.46 angstrom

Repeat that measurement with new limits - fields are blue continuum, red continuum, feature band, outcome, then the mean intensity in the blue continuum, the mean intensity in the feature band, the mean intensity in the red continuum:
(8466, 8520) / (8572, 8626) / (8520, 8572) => 3.27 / 10.6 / 10.1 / 11.1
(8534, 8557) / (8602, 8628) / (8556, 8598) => -2.82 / 9.63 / 11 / 11.1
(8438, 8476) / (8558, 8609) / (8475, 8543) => 3.52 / 10.8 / 10.3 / 11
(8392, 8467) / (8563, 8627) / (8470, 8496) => 0.25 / 10.9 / 10.8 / 11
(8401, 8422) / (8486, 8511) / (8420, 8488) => -0.15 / 11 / 10.8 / 10.5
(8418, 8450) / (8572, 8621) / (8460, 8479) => 0.26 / 10.8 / 10.7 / 11.1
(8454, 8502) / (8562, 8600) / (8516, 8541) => 1.86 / 10.6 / 10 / 11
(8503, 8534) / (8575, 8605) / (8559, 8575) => 0.22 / 10.5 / 10.7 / 11.1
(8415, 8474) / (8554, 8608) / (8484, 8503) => 0.54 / 10.8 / 10.6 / 11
